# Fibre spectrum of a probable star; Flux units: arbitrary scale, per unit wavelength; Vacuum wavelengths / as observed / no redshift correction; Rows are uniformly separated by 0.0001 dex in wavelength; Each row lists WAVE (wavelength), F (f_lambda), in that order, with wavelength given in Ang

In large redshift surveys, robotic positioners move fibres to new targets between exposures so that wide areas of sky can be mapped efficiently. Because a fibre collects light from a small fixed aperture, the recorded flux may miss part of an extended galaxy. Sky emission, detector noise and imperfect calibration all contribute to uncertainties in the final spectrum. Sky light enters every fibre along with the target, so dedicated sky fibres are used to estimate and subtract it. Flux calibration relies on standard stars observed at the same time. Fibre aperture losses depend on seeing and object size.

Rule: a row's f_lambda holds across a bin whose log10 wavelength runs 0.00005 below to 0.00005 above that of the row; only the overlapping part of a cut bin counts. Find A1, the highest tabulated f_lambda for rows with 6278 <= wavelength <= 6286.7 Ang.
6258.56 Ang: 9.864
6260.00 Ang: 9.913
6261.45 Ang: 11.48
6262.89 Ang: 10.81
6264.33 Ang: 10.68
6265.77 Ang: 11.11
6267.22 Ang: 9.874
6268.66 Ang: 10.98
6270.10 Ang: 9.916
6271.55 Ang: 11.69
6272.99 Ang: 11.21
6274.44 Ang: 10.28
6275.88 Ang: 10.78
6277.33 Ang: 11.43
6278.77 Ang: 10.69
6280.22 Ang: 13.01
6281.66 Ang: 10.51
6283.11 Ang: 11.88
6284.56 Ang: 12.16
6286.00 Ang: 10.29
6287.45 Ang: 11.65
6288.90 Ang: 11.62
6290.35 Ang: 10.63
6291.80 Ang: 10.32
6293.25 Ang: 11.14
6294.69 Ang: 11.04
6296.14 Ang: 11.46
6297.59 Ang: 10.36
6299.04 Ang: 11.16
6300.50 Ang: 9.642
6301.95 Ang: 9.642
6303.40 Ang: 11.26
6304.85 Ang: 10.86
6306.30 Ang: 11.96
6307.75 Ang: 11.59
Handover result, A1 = 13.01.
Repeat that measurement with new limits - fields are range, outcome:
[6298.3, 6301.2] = 11.16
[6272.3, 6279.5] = 11.43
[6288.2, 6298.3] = 11.62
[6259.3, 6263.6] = 11.48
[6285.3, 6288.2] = 11.65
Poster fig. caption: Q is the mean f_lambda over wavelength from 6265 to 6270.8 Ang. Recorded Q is 10.5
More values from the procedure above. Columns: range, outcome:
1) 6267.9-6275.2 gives 10.8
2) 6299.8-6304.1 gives 10.2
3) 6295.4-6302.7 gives 10.4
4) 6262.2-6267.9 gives 10.6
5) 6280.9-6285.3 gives 11.5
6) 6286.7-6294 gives 11.1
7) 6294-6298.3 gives 11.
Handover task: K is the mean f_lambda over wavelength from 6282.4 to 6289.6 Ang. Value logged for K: 11.5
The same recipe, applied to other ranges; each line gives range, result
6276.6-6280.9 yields 11.7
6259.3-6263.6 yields 10.7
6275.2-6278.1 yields 11.1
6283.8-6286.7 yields 11.3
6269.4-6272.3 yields 10.8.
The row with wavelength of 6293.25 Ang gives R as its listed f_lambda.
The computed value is 11.14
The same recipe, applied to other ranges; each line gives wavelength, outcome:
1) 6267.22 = 9.874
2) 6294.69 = 11.04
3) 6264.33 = 10.68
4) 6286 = 10.29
